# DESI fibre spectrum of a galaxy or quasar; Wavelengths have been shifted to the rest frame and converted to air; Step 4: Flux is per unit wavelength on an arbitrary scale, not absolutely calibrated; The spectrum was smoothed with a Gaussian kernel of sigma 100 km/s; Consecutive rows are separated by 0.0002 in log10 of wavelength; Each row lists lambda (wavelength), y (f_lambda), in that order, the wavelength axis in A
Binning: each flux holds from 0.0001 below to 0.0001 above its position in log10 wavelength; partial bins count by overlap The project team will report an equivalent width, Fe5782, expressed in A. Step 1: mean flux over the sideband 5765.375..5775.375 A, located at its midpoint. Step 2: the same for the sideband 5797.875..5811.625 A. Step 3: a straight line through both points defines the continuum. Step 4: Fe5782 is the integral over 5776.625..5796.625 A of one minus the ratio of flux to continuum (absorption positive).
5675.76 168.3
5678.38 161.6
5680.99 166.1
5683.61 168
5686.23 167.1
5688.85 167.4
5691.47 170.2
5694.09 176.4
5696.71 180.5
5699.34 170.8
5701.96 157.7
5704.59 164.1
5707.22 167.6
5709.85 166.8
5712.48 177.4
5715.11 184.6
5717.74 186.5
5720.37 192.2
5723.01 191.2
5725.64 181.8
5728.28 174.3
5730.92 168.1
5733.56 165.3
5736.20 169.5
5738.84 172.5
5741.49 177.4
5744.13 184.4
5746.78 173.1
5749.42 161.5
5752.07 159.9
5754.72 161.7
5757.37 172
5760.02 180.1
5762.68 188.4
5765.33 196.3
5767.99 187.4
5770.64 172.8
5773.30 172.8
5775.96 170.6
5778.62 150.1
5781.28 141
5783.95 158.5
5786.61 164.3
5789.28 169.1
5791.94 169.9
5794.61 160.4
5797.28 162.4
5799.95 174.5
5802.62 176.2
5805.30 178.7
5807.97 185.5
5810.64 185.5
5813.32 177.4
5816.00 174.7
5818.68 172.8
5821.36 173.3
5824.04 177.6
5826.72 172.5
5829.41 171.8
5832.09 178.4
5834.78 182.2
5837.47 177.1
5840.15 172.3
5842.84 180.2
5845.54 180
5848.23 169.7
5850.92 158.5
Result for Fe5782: 2.2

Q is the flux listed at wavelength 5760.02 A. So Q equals 180.1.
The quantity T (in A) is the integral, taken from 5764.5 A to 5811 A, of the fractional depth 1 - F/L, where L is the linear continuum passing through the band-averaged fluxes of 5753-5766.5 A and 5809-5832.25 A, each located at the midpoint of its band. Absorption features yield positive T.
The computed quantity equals 1.9 A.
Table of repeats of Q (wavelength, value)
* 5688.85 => 167.4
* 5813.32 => 177.4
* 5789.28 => 169.1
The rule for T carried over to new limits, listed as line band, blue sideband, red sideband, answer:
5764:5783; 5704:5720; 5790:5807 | 0.3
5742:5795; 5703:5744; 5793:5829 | 1.6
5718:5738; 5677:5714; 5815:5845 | -0.9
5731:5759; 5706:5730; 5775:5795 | 0.4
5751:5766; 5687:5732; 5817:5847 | 0.0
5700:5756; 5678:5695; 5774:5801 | -2.5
